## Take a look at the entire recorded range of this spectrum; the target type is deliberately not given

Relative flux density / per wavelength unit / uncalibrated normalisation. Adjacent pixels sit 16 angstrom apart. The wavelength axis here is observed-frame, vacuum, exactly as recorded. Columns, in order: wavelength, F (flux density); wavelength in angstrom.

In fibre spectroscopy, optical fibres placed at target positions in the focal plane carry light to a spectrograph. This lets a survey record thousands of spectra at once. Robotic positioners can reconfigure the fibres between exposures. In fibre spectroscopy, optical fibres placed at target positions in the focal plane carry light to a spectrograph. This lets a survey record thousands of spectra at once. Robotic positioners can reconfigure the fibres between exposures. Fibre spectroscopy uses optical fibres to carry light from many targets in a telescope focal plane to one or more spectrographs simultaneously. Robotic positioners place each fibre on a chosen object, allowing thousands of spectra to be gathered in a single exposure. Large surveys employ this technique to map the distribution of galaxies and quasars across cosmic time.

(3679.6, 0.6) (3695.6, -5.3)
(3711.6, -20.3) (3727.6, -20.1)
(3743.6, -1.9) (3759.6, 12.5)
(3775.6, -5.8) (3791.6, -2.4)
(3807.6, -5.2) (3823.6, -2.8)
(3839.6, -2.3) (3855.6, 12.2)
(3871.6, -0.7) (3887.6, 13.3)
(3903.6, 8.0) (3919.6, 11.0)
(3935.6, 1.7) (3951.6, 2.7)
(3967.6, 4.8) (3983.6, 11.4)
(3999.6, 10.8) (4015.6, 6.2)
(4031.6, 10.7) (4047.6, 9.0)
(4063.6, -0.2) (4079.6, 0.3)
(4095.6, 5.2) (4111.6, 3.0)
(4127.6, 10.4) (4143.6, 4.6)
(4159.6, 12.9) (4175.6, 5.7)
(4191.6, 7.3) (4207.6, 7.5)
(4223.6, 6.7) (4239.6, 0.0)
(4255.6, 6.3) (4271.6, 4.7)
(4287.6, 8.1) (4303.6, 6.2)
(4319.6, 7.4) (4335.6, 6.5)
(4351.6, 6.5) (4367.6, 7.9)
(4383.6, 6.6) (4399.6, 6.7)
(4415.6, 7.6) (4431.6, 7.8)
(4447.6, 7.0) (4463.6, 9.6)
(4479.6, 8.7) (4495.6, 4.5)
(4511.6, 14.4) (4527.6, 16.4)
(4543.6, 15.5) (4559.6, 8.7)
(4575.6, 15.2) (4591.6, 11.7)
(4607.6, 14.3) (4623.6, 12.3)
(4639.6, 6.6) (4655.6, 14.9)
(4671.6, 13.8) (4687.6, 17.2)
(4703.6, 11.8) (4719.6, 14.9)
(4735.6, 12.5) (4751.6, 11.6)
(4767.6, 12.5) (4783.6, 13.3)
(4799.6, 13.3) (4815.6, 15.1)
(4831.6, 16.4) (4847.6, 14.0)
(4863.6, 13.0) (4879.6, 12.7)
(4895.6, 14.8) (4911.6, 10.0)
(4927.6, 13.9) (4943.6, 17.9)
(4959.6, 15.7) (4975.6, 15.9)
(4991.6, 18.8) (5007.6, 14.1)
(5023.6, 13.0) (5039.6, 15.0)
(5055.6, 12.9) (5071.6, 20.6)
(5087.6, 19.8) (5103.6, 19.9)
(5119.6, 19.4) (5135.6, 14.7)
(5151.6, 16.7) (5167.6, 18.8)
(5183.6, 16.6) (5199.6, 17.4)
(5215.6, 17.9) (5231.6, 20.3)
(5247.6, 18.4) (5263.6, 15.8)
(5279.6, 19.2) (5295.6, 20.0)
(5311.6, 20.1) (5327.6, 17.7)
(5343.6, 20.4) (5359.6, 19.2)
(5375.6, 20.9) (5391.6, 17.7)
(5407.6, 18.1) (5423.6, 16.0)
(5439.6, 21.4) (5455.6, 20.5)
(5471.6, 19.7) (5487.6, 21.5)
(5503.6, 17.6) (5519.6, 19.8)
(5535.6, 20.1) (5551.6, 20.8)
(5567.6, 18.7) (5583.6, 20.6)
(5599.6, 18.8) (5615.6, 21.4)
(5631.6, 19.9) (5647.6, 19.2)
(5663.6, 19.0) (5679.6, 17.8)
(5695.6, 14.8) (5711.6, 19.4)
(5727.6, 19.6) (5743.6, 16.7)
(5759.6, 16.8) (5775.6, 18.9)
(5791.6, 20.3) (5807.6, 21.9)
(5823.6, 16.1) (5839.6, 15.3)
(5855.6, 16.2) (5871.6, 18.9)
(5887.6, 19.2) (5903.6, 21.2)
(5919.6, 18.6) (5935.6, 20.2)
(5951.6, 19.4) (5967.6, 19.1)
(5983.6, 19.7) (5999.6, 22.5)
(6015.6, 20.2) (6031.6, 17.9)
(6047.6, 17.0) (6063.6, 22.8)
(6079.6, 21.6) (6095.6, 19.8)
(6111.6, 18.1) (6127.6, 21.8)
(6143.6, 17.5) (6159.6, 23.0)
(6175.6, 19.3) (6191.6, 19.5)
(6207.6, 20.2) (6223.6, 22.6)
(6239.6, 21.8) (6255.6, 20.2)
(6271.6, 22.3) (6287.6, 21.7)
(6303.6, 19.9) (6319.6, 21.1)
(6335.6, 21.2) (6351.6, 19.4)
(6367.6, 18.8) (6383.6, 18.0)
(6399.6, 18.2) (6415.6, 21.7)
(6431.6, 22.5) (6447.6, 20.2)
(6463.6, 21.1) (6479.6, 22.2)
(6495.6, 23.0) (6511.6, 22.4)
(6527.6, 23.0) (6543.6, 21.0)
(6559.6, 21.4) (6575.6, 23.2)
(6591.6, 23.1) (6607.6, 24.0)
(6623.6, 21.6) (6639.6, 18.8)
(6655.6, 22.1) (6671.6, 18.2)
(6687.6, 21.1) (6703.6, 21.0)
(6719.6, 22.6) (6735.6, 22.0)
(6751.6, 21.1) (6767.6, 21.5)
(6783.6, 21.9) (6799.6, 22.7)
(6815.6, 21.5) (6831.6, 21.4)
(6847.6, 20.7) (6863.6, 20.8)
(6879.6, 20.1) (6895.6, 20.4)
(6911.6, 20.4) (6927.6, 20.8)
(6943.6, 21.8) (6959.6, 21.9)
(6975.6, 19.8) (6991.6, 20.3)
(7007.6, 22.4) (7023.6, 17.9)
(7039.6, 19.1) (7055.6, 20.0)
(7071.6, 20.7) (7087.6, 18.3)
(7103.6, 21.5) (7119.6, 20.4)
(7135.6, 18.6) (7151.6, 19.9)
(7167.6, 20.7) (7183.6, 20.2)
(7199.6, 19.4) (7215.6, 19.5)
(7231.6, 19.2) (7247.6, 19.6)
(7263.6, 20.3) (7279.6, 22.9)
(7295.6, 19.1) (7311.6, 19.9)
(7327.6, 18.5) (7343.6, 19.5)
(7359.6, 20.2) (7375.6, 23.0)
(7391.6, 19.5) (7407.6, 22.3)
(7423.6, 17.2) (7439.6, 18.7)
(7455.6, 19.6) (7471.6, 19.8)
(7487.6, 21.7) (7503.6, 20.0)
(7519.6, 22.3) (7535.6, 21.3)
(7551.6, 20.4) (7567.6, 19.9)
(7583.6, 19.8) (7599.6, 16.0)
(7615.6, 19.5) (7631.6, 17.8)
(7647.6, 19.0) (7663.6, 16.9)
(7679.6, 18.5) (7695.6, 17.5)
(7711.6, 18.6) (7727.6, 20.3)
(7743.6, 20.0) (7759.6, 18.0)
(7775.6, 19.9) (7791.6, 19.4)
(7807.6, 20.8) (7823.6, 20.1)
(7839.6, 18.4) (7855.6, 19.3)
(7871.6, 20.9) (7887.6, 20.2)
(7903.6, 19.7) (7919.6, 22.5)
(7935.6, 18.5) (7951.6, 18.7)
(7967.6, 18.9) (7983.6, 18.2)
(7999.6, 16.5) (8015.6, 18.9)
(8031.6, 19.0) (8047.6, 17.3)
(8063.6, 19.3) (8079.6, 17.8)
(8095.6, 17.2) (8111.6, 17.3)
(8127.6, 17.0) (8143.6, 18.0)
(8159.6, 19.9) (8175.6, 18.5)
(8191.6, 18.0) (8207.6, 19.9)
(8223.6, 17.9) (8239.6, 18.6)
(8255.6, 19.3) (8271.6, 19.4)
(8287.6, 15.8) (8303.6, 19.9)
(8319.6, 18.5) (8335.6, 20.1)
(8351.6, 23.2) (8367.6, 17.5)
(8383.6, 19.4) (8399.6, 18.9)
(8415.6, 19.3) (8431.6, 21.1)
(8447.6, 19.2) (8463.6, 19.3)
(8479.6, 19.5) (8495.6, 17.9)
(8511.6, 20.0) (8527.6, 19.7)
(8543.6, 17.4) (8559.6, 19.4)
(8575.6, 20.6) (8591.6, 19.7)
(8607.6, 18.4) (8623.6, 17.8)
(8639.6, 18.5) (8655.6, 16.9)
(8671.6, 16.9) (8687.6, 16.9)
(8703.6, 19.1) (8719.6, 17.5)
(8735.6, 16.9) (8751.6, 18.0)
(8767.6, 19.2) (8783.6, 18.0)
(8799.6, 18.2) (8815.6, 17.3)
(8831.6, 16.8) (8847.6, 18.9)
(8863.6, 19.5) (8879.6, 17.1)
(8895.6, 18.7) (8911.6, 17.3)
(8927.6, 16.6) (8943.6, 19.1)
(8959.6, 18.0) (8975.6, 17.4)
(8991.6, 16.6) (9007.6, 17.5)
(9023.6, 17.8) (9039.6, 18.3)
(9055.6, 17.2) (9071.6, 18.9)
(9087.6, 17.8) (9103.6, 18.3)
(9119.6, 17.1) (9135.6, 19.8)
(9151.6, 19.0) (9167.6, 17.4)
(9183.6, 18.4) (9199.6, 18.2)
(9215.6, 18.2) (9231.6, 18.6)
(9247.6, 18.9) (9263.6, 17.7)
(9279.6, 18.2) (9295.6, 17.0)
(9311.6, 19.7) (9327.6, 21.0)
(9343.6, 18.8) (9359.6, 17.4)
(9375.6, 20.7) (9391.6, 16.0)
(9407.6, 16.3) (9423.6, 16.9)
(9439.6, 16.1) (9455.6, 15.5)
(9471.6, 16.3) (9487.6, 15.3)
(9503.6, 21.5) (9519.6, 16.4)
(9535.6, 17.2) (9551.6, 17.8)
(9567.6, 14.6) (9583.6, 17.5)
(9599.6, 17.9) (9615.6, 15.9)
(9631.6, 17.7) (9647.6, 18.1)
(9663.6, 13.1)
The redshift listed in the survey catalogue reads 0.13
